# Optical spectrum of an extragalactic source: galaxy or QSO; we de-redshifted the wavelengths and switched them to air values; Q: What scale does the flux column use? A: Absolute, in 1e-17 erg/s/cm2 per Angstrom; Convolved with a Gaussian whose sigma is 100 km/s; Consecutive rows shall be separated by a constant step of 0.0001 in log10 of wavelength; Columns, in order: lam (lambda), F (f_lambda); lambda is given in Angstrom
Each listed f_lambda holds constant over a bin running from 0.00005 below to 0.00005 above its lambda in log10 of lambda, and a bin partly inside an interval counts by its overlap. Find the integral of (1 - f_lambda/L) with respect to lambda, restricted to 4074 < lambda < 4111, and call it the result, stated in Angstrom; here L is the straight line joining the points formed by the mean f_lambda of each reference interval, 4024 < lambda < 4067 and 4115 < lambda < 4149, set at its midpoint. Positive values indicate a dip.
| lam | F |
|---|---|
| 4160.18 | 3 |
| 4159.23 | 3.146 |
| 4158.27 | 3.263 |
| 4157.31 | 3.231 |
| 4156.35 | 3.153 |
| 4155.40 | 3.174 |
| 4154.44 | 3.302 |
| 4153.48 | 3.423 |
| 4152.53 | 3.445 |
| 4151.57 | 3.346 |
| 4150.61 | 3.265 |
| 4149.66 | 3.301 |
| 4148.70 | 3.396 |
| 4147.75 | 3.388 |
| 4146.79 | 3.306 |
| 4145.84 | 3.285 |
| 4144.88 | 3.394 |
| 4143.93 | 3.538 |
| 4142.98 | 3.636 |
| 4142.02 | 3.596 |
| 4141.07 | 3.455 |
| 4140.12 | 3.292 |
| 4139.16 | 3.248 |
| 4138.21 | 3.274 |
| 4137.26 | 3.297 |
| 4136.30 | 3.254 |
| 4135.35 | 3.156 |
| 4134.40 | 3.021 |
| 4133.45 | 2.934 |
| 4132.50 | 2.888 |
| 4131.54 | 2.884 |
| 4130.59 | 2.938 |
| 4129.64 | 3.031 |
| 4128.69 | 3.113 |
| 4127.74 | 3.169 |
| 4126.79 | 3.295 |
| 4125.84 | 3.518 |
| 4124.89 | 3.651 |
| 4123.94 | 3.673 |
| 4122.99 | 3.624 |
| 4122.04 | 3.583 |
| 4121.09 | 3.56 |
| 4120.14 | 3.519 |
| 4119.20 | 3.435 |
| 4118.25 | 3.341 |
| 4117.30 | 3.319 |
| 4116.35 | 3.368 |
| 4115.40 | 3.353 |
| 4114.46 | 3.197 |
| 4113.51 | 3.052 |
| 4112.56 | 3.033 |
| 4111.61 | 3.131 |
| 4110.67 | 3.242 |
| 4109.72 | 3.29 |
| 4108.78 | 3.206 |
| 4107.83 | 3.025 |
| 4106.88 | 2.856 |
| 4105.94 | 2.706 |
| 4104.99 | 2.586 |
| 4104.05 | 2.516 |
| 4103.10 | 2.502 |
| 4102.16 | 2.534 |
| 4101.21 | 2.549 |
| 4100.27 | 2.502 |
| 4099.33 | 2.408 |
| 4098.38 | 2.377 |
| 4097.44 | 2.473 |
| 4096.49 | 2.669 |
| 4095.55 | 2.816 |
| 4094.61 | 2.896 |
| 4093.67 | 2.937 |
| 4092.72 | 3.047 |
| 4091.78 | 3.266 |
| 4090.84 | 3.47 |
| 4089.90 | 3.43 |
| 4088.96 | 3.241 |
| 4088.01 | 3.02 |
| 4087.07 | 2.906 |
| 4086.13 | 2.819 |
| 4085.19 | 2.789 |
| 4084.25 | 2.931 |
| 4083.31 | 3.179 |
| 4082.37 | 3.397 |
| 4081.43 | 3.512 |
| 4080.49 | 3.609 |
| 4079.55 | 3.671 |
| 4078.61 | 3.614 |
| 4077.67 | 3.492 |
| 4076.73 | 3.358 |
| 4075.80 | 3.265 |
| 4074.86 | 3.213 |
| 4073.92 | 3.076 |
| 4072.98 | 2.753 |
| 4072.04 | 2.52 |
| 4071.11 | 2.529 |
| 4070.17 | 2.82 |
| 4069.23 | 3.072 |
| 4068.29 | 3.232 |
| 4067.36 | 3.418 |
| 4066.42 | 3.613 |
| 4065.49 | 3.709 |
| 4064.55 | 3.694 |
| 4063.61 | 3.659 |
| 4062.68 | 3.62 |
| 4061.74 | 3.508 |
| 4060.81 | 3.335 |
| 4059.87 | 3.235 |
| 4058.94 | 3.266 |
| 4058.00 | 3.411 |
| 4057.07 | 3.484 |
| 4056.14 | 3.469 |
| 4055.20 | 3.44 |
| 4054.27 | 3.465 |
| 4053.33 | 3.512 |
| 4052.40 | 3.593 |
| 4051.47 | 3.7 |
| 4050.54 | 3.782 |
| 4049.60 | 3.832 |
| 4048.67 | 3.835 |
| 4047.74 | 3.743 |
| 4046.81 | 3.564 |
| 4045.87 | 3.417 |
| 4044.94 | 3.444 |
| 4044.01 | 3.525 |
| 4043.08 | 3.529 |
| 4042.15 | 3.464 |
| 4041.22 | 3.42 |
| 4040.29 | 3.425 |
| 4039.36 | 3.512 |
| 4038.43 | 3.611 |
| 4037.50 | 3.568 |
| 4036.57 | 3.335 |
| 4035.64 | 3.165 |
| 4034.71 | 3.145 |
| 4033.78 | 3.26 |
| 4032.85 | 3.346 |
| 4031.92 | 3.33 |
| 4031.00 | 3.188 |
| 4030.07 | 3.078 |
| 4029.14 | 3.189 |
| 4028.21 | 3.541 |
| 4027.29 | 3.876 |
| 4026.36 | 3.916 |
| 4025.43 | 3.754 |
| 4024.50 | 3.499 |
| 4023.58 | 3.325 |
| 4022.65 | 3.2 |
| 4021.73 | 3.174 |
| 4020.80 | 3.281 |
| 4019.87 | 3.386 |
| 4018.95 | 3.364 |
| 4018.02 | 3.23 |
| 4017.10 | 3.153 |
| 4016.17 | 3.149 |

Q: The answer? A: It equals 4.3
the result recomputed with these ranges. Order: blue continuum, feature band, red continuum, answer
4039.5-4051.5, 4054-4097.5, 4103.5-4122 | 2.13 Angstrom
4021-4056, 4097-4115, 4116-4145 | 3.00 Angstrom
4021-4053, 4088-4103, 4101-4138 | 1.87 Angstrom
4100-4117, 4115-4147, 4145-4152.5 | -1.71 Angstrom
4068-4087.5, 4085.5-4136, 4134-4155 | 2.81 Angstrom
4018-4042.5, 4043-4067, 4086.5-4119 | -2.29 Angstrom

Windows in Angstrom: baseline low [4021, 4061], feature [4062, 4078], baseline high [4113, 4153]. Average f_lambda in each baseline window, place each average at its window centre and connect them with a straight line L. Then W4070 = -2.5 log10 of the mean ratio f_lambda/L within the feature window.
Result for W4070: 0.058 mag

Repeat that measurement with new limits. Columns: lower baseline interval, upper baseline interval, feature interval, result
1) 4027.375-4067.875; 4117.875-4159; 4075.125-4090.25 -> 0.05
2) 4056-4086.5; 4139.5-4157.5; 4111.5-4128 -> -0.02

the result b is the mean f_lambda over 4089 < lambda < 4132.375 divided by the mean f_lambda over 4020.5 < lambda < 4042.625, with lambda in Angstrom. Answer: 0.90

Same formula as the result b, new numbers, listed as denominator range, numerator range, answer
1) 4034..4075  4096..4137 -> 0.90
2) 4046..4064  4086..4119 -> 0.83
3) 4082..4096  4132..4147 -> 1.07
